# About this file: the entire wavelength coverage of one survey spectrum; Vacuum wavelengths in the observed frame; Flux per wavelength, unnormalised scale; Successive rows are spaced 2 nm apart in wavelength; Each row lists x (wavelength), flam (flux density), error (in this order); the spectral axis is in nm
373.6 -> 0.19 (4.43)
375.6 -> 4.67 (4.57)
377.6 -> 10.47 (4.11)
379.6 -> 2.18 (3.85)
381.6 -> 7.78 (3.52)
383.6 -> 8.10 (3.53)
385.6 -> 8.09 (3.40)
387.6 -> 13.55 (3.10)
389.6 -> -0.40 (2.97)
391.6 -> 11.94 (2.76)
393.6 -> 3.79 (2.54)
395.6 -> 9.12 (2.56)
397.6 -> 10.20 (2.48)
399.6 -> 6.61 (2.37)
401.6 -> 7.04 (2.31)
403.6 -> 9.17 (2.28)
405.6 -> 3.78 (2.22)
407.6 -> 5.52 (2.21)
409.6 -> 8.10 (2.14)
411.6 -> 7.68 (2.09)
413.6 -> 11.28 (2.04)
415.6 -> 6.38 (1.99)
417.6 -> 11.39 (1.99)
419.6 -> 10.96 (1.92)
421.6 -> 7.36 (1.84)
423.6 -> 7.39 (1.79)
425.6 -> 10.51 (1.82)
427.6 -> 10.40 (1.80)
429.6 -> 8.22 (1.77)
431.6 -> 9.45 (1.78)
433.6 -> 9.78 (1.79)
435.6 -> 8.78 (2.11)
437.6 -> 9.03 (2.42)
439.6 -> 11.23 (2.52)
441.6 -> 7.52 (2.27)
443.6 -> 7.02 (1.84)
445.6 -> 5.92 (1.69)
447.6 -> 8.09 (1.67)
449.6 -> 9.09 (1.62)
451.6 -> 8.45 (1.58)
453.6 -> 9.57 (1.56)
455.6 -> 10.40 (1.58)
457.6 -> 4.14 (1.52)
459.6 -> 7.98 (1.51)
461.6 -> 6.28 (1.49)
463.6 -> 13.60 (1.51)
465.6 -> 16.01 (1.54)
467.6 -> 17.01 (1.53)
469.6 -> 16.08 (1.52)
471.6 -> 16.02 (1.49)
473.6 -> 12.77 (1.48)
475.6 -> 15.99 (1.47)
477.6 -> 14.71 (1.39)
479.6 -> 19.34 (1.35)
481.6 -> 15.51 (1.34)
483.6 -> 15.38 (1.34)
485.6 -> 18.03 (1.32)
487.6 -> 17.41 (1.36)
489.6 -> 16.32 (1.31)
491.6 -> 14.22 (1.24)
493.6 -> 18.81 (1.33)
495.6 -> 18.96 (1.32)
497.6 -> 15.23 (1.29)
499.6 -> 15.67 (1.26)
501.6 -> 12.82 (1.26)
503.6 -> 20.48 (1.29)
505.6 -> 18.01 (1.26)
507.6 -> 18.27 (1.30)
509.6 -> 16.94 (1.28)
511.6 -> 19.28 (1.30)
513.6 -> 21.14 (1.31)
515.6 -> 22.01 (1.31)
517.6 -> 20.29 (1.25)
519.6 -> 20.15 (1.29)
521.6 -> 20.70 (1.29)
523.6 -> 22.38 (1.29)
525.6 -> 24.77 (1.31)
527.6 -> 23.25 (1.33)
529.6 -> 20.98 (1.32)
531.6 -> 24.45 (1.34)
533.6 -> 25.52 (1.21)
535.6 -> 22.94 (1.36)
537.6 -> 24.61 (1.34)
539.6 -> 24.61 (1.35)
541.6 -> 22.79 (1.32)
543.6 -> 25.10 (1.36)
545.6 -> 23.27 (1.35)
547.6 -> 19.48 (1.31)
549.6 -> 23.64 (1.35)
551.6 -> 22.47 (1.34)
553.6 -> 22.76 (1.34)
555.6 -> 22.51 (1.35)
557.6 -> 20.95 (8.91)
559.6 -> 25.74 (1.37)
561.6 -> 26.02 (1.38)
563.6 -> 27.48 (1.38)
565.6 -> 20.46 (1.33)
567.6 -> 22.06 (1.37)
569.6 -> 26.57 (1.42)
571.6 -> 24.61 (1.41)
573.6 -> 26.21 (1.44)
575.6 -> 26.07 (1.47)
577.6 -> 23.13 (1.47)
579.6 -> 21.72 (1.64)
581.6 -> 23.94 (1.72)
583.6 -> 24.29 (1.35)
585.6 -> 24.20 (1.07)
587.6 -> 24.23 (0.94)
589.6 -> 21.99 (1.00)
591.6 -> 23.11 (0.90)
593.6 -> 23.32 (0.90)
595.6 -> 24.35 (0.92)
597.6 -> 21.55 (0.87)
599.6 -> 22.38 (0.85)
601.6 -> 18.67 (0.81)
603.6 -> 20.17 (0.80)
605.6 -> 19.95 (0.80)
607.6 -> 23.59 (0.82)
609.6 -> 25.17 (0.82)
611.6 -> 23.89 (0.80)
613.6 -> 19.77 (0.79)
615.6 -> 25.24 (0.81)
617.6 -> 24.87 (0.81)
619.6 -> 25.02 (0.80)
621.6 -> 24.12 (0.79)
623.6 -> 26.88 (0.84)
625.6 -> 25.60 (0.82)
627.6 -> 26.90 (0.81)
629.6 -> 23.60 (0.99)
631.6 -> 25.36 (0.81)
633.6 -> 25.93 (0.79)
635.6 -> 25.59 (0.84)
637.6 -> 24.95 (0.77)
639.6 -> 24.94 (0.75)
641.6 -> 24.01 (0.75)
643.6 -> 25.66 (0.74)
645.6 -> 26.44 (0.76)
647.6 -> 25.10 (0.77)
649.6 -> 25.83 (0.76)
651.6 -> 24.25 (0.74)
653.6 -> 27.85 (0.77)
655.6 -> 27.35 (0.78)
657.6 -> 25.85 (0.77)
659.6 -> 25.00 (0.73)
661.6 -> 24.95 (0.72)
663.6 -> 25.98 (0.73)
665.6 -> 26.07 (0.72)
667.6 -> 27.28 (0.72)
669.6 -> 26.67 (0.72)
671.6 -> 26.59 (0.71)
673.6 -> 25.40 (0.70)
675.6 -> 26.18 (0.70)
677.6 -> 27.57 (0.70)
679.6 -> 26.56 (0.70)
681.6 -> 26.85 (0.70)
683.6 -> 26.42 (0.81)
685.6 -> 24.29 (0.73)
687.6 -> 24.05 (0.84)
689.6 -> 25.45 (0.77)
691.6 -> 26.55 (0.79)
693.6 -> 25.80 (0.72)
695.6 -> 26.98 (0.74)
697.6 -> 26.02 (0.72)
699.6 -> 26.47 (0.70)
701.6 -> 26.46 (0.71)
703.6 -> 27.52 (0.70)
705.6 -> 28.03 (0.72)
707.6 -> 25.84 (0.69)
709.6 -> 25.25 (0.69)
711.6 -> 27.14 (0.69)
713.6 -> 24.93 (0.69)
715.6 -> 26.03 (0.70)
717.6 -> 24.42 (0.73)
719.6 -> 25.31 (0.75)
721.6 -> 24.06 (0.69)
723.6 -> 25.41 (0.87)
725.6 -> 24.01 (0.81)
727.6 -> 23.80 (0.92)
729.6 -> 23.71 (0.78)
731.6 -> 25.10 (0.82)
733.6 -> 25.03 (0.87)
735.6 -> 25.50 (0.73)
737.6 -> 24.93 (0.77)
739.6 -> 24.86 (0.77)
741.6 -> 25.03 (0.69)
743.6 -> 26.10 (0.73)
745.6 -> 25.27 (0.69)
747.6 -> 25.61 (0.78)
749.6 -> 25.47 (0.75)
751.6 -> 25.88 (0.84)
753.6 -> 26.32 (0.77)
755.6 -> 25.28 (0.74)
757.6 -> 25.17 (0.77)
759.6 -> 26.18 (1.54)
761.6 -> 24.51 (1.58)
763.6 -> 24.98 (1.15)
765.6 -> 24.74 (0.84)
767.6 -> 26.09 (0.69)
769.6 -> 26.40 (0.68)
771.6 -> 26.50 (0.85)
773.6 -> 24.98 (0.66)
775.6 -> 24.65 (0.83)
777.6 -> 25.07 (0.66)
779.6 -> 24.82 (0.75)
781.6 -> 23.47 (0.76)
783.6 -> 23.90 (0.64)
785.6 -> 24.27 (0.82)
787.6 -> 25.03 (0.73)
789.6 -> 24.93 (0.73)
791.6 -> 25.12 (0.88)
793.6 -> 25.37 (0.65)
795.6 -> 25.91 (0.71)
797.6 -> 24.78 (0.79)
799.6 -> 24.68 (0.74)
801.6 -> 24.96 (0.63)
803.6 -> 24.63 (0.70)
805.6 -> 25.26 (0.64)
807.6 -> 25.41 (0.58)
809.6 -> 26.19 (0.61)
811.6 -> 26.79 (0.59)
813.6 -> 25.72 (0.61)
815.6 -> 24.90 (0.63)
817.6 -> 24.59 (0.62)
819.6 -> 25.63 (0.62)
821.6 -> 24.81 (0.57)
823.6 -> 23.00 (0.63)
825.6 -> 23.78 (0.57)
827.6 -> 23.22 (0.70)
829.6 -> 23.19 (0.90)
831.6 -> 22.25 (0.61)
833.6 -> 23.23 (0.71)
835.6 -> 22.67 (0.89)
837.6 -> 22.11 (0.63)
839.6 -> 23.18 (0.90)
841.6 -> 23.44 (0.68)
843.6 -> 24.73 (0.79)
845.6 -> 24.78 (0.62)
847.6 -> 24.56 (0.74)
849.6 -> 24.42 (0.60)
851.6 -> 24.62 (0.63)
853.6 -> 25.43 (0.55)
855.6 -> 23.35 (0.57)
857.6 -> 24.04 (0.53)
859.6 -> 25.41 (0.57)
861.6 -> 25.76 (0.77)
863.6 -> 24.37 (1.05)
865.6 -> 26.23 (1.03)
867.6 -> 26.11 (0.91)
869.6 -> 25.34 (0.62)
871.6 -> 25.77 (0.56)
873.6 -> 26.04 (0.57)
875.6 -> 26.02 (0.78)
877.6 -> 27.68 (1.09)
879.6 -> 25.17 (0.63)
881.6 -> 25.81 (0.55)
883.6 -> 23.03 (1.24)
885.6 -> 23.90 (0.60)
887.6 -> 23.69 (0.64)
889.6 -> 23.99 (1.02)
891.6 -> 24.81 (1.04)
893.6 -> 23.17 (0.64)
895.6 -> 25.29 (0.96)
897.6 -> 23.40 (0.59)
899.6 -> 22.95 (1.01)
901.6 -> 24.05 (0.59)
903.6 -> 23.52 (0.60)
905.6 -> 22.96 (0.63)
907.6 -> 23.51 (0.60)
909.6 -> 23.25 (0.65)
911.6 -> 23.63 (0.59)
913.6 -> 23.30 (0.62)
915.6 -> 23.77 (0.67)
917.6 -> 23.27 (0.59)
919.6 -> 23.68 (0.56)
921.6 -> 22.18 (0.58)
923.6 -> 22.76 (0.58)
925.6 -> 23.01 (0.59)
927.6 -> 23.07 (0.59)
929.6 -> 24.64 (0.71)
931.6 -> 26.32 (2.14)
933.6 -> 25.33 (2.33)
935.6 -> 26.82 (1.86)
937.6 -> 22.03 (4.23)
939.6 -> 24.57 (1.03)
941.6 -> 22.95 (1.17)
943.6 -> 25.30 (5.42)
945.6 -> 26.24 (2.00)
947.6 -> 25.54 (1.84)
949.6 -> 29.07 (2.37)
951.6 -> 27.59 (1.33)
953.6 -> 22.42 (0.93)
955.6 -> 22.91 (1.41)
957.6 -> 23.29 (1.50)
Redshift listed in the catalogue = 0.16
